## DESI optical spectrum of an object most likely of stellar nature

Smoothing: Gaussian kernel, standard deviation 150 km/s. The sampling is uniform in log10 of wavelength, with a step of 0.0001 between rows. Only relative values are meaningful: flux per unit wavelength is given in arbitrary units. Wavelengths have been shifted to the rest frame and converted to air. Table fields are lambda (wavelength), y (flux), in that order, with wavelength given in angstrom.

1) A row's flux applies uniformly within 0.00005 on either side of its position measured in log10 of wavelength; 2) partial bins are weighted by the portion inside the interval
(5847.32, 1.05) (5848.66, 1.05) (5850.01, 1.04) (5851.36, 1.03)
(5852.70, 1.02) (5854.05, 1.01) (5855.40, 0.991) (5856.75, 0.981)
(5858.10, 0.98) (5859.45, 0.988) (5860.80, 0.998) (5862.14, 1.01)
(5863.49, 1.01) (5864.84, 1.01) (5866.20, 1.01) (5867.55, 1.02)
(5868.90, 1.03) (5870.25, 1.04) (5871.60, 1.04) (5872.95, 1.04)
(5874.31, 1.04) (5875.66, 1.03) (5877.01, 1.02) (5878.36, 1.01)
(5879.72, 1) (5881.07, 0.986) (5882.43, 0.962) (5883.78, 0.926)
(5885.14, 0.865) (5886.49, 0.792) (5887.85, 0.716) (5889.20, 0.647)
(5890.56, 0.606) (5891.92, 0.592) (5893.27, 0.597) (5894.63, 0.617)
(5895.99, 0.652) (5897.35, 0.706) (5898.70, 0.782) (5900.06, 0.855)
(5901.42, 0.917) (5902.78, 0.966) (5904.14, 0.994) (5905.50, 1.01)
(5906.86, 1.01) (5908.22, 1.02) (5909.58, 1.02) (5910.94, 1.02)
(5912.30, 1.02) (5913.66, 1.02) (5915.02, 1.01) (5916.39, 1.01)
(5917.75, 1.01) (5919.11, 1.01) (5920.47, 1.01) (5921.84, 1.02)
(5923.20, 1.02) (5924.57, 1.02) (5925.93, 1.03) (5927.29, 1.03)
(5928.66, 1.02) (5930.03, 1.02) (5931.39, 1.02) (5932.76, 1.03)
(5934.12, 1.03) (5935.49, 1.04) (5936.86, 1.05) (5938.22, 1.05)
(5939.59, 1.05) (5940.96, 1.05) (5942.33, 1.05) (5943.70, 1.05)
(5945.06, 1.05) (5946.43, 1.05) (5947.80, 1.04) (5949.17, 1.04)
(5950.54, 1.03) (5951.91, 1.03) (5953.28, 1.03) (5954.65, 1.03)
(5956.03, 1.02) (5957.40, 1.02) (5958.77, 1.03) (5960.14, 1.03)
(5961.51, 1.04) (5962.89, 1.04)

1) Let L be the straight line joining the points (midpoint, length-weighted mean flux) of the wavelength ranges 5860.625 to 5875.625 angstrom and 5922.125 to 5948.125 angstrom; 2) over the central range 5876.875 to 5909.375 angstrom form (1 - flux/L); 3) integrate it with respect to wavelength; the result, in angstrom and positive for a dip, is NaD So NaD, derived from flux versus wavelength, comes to 5.86 angstrom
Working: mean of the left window 1.02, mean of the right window 1.04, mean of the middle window 0.843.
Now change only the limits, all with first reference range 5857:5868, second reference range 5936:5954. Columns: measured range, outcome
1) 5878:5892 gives 2.48 angstrom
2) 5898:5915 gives 0.89 angstrom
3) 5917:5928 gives 0.15 angstrom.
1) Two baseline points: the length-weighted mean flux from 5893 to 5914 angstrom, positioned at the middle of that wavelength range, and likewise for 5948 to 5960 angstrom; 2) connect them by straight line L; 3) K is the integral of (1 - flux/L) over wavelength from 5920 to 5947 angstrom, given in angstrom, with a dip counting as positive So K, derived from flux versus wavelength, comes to -1.7 angstrom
